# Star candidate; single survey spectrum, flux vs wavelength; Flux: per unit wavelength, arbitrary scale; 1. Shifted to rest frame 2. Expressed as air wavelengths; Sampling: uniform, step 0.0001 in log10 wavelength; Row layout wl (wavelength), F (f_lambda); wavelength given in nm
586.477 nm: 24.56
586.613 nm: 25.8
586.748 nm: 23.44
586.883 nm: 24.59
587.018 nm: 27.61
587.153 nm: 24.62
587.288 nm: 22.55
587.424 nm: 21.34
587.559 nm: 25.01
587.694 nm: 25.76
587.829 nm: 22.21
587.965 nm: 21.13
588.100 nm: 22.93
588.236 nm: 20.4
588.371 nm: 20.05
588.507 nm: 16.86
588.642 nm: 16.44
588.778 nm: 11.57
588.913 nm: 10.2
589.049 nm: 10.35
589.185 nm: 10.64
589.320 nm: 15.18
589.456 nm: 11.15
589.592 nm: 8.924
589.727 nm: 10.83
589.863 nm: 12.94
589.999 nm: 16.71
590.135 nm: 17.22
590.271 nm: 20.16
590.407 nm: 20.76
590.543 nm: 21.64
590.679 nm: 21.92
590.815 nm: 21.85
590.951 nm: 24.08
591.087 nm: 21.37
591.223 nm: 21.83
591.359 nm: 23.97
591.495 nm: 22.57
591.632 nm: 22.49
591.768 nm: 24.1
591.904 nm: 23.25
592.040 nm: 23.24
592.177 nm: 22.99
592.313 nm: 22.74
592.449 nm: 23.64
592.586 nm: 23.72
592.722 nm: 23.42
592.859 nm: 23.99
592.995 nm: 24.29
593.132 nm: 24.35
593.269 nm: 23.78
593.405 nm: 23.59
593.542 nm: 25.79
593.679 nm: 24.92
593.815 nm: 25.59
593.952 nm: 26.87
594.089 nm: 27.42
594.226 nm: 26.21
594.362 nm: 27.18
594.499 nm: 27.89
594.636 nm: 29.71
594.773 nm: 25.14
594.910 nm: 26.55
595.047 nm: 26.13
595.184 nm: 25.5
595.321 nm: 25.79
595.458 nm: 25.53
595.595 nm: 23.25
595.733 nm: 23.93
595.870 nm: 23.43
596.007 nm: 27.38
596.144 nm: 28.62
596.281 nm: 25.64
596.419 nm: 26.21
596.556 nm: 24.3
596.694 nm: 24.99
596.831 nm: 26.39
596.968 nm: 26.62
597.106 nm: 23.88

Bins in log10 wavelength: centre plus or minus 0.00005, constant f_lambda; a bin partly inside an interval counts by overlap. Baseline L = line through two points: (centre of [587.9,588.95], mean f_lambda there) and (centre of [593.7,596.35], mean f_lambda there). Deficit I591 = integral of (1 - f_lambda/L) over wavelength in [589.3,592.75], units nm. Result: 0.170 nm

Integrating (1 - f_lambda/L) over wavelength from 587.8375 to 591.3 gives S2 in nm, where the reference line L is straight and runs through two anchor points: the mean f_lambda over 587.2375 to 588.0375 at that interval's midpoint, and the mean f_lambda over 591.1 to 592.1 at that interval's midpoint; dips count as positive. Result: 0.87 nm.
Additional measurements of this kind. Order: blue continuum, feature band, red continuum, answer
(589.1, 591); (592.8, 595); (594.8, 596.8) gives -0.32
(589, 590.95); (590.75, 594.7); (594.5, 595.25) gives -0.44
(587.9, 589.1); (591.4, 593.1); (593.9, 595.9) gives -0.09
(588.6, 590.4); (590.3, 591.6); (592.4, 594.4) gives -0.33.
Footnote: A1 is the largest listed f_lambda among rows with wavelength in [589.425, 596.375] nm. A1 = 29.71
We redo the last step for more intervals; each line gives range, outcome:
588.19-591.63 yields 24.08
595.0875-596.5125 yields 28.62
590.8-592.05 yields 24.1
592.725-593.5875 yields 25.79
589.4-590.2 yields 17.22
